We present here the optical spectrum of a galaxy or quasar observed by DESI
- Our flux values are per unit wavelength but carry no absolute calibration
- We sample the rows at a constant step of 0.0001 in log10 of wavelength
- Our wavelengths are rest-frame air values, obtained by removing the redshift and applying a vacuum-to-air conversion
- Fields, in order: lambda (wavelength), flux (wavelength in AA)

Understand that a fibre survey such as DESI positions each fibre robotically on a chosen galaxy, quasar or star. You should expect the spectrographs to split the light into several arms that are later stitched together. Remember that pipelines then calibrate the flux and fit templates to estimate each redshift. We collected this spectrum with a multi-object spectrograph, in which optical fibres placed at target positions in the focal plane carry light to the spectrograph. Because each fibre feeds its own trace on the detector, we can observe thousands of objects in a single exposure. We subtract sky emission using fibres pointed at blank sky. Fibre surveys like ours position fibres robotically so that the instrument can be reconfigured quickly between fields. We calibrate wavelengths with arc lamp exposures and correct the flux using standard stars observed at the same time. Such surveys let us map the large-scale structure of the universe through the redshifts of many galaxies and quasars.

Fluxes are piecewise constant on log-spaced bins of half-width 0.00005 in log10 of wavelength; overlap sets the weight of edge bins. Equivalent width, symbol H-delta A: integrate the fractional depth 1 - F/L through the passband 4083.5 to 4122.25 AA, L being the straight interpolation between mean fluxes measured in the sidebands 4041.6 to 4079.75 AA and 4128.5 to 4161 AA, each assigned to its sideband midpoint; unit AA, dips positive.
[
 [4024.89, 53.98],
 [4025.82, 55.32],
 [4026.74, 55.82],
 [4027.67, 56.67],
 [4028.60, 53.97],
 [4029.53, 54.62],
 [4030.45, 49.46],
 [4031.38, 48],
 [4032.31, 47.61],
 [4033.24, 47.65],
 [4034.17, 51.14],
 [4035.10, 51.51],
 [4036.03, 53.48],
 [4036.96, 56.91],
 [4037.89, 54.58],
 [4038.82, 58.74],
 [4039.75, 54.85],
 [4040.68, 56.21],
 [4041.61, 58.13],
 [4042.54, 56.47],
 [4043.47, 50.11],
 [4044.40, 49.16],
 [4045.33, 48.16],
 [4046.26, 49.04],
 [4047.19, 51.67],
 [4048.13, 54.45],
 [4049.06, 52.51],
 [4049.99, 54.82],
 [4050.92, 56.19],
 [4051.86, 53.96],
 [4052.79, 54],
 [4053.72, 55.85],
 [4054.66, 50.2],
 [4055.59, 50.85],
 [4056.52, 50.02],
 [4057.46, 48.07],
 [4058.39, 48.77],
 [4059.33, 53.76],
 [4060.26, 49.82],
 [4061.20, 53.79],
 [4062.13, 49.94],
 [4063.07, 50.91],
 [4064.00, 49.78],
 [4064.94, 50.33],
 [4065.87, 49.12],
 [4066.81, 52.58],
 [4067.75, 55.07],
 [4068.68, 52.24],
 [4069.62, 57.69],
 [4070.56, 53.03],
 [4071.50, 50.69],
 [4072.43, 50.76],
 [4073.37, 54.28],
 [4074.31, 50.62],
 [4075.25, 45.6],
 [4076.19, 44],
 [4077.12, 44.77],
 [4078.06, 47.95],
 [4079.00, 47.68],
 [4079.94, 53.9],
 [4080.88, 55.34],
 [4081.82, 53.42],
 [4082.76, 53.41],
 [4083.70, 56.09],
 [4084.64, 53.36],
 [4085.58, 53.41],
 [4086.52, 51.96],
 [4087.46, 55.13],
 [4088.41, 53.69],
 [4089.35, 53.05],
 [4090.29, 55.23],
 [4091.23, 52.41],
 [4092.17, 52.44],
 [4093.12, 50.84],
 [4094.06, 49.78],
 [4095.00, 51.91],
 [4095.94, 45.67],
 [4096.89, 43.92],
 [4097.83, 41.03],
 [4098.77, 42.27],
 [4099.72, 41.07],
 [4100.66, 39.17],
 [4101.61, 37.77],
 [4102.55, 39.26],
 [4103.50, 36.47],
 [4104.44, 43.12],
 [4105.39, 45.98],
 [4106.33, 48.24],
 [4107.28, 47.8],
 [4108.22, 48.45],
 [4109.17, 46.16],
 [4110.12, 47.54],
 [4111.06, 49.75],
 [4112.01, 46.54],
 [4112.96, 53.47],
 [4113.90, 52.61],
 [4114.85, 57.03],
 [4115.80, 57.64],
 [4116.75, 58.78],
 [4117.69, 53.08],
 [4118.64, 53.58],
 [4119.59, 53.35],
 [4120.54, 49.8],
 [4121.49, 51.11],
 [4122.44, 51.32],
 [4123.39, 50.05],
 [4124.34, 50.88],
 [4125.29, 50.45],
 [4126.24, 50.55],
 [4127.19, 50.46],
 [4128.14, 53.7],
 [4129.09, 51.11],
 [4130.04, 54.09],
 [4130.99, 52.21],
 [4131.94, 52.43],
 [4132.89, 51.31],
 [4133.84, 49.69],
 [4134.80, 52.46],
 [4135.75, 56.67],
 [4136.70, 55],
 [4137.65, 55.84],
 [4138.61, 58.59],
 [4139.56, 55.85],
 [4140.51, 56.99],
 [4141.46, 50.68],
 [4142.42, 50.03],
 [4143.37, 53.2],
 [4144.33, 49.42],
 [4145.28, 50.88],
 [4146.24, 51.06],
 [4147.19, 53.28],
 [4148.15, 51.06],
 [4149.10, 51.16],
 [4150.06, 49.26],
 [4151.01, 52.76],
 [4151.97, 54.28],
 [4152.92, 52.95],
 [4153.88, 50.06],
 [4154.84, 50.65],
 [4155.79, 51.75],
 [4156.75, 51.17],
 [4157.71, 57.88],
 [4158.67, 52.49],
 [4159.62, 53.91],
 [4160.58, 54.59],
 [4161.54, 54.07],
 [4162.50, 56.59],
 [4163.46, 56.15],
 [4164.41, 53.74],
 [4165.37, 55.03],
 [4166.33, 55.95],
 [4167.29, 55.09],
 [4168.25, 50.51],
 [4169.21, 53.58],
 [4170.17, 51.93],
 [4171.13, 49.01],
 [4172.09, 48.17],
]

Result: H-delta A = 2.1 AA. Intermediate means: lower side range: 51.3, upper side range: 52.8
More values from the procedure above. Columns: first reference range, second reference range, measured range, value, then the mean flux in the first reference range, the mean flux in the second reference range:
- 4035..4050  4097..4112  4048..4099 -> -2.9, 53.6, 43.7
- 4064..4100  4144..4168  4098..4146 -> 1.6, 50.7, 53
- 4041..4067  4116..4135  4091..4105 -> 2.1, 51.9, 52.1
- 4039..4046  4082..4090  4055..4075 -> 0.8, 53.4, 53.8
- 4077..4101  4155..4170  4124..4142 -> -0.2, 50.1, 54.1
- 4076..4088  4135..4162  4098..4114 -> 2.3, 51.8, 53.1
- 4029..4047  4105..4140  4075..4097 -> 0.4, 52.4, 52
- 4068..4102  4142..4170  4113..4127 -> -0.4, 49.9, 52.9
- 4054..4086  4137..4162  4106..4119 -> 0.2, 51.2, 52.9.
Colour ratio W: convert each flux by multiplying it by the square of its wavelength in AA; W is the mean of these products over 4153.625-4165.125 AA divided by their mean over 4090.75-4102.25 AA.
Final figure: 1.2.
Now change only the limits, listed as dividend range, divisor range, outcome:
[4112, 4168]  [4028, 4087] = 1.06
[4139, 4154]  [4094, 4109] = 1.22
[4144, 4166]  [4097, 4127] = 1.12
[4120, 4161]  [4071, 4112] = 1.11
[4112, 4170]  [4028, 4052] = 1.05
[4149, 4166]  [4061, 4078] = 1.10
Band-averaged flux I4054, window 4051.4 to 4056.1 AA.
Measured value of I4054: 53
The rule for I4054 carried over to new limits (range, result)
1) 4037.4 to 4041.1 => 56.1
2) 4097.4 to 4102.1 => 40.3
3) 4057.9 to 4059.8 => 51.3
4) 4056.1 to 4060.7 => 50.1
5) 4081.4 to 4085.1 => 54.1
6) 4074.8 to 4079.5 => 46.1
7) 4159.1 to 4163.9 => 55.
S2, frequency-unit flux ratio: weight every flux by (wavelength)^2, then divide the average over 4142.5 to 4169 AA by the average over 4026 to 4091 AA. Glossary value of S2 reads 1.06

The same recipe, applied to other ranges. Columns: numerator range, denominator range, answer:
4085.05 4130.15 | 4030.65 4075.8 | 0.97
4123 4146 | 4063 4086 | 1.05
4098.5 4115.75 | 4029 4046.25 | 0.91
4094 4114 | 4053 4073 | 0.89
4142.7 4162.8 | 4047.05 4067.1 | 1.06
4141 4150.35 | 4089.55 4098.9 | 1.07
